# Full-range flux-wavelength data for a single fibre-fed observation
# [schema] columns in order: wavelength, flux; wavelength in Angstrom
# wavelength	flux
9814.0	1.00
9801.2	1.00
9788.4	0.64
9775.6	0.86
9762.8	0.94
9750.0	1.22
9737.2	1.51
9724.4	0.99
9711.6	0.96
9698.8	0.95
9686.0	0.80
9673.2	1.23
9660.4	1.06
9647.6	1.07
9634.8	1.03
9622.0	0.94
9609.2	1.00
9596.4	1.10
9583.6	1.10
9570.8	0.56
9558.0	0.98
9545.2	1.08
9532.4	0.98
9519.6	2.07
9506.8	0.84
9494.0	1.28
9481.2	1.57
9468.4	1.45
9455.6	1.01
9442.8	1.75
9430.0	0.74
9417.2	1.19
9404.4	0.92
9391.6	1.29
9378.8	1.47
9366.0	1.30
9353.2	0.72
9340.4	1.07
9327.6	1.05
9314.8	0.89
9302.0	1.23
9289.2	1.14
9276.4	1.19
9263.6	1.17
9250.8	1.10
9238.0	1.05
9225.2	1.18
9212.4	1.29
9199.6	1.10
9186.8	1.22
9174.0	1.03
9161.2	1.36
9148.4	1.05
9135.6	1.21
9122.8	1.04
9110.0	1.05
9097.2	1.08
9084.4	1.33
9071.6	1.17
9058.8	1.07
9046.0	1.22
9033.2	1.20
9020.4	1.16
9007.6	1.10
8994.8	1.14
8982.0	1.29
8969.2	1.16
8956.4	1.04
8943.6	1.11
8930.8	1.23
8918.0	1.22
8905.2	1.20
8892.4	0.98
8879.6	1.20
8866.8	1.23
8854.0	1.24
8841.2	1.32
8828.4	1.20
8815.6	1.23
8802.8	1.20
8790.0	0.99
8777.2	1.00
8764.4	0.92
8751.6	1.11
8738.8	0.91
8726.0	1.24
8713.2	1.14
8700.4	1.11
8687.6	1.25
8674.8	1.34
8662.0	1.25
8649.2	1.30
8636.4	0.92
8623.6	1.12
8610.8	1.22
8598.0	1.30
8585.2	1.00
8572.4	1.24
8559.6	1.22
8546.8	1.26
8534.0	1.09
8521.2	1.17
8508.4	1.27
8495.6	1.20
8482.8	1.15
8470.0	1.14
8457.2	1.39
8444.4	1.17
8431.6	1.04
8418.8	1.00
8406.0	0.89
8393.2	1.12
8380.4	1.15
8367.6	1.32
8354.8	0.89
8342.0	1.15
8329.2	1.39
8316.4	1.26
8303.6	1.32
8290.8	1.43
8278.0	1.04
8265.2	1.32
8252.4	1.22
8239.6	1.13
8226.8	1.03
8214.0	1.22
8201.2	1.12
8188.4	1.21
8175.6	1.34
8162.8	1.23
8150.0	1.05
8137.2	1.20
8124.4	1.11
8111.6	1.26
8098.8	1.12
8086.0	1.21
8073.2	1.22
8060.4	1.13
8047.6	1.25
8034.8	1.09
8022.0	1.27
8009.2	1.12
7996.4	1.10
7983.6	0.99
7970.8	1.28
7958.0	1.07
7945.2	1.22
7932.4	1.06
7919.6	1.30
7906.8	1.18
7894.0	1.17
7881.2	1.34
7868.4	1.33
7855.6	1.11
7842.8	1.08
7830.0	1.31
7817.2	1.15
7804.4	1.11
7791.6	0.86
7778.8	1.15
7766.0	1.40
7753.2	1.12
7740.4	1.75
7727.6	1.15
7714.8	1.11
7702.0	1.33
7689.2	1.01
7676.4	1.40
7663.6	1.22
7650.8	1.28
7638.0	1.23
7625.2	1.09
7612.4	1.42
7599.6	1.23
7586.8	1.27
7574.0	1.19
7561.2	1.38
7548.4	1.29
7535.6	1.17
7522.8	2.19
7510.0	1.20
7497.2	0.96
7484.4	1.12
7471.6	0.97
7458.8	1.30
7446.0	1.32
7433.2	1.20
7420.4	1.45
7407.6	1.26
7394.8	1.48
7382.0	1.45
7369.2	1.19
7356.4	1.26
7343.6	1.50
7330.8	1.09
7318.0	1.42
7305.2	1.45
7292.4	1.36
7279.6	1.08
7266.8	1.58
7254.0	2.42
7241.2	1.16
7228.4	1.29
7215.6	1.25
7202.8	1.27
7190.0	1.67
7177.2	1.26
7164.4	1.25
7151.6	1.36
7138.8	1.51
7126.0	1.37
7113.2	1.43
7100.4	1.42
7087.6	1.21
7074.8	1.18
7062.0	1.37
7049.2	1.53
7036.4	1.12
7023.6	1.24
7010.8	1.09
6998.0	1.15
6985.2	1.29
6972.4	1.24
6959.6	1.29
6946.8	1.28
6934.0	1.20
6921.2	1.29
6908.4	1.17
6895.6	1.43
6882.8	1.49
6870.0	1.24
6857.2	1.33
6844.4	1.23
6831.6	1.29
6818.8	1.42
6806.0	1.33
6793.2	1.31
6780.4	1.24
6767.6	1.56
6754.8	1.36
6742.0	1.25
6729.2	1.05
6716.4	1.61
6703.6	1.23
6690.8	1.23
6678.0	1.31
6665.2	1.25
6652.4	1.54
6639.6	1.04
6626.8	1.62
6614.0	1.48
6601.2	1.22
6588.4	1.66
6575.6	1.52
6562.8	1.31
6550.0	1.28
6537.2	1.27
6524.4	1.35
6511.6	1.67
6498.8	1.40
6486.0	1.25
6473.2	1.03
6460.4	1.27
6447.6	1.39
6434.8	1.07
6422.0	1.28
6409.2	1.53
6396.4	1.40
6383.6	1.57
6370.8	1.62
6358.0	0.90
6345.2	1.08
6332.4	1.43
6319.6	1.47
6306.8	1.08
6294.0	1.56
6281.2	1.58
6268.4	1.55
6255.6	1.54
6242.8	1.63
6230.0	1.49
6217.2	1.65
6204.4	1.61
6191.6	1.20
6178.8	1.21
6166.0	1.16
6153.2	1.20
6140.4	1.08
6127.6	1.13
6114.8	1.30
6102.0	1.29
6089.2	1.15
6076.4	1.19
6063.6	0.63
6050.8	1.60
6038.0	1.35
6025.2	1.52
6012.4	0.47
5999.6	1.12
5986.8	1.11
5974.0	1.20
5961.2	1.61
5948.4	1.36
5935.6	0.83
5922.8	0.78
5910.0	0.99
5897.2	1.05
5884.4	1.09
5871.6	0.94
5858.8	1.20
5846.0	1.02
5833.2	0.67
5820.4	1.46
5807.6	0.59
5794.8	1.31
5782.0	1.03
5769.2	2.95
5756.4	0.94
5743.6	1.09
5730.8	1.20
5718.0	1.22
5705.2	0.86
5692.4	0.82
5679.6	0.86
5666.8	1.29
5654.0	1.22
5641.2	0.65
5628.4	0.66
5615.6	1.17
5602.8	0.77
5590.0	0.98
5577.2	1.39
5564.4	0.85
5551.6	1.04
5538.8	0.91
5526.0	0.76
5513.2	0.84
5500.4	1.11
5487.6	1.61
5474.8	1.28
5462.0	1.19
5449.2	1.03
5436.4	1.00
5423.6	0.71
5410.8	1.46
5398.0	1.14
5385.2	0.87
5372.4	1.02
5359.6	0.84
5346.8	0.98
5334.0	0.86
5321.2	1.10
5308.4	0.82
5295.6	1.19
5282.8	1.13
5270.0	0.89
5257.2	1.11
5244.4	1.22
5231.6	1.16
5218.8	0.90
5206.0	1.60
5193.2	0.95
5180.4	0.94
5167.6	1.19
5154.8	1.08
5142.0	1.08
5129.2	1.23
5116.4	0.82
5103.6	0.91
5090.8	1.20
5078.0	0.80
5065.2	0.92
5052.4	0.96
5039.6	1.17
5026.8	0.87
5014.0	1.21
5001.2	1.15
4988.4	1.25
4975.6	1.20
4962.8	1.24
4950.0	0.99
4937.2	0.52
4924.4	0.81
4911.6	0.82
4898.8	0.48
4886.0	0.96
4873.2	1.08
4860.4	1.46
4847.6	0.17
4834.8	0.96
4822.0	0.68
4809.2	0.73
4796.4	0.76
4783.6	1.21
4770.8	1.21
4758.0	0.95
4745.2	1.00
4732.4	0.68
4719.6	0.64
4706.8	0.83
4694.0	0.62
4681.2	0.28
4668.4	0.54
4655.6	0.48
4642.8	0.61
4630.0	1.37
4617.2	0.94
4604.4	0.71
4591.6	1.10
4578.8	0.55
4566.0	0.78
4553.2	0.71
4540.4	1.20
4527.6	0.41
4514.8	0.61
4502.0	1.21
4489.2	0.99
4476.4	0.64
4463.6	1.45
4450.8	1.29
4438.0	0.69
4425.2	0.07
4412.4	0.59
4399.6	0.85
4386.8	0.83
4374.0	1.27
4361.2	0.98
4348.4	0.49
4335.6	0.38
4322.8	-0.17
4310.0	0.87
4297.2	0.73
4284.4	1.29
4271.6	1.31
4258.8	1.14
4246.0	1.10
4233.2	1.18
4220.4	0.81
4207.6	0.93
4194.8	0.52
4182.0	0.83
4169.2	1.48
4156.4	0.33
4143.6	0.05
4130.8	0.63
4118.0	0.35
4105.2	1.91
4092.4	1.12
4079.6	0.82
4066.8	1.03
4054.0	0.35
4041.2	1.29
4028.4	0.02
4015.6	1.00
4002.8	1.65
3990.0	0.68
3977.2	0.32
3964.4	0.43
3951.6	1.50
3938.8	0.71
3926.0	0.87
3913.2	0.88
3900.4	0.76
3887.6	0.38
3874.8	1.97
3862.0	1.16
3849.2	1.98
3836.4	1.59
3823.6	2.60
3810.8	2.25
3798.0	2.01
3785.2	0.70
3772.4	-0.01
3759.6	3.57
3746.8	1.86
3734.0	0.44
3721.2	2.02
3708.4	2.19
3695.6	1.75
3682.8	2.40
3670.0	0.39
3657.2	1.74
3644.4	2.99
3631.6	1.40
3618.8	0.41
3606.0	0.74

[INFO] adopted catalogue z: 0.449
